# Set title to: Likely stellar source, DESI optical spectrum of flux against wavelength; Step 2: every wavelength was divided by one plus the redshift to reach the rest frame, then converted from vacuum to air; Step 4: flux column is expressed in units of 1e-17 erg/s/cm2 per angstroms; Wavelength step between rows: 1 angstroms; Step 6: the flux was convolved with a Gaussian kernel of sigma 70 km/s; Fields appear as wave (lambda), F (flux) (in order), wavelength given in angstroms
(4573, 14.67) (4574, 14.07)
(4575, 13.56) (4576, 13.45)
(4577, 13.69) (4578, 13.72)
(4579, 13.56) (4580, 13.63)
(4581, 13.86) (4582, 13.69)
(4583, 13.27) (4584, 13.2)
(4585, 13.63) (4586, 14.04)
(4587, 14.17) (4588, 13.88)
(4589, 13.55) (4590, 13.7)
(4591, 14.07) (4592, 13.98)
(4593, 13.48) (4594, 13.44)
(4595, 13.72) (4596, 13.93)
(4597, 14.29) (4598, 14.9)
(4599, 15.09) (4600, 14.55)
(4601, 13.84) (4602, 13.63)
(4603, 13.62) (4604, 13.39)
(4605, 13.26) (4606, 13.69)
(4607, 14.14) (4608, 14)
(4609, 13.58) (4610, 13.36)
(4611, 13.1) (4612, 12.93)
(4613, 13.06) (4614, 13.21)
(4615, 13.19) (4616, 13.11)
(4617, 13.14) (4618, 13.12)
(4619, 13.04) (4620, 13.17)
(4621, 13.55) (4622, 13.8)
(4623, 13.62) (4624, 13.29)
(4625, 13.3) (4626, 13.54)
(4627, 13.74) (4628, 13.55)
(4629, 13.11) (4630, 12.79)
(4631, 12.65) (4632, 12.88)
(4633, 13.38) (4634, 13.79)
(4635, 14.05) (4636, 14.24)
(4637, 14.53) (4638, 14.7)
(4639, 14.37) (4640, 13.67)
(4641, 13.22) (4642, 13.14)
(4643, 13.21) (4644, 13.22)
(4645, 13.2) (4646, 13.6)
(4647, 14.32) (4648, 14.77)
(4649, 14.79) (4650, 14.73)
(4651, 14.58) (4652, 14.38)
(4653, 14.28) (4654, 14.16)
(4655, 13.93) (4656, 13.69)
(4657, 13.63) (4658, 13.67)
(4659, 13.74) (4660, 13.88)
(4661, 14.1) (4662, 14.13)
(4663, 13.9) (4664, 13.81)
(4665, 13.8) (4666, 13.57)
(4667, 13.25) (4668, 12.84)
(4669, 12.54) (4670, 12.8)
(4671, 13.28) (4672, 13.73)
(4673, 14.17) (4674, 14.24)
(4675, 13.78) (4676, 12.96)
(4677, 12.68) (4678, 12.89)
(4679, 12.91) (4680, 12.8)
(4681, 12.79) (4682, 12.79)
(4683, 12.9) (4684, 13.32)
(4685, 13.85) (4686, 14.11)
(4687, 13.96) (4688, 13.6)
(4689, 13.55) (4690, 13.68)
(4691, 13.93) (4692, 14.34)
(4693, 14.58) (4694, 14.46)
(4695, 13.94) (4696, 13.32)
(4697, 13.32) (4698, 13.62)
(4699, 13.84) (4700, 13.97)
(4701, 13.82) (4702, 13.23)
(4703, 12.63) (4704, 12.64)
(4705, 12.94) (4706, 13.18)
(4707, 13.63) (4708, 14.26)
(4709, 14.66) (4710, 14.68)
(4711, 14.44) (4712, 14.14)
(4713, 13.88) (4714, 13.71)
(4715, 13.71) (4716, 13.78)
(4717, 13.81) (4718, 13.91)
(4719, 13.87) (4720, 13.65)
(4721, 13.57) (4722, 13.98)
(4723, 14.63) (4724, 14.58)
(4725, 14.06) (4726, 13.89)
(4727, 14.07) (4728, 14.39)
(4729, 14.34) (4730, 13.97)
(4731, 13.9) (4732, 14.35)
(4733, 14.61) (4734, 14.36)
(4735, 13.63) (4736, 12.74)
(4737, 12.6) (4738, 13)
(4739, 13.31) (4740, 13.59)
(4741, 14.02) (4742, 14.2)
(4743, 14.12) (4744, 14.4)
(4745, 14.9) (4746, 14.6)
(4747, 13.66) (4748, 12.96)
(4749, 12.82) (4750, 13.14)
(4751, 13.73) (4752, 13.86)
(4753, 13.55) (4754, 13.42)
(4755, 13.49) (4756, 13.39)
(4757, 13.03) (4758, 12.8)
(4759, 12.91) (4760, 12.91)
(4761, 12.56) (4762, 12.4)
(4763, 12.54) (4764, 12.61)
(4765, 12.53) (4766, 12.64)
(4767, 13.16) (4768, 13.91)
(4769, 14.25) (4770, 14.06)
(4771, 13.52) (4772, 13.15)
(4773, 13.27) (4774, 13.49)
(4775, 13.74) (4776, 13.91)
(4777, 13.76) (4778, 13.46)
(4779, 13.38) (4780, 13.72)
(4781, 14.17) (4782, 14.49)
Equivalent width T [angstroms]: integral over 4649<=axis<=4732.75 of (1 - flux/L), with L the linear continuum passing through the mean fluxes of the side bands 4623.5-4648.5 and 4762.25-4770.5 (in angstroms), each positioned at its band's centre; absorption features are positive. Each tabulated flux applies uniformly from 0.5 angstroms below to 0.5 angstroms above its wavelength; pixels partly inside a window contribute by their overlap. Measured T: -2.0 angstroms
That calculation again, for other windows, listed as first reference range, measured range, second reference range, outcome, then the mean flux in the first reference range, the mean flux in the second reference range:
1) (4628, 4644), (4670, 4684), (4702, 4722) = 0.5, 13.6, 13.7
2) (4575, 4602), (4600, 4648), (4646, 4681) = 0.9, 13.8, 13.7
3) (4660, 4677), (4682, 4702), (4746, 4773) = -0.4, 13.5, 13.2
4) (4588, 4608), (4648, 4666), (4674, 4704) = -0.6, 13.9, 13.5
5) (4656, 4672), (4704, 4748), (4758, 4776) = -2.0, 13.5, 13.2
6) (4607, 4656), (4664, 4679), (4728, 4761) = 0.3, 13.6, 13.6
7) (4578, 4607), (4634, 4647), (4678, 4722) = 0.0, 13.8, 13.7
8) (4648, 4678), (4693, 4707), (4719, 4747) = 0.4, 13.8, 14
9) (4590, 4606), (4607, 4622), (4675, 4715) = 0.6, 13.9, 13.6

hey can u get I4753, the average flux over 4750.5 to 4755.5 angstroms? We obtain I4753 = 13.6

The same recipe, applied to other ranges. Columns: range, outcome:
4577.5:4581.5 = 13.7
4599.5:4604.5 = 13.8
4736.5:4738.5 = 12.8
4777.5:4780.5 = 13.5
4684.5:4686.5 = 14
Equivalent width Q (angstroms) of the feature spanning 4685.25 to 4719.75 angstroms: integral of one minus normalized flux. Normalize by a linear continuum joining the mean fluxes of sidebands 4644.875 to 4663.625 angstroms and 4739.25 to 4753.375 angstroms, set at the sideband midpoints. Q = 0.4 angstroms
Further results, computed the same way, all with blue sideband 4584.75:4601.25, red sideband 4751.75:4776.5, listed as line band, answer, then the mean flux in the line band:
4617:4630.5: 0.5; 13.3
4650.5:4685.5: 0.4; 13.5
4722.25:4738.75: -0.7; 13.9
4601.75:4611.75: 0.3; 13.6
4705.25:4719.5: -0.5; 14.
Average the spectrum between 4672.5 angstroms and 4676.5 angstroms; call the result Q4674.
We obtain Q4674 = 13.8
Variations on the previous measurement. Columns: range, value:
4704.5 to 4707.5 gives 13.2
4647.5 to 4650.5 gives 14.8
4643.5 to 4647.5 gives 13.6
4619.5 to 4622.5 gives 13.5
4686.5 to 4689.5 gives 13.7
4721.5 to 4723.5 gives 14.3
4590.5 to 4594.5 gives 13.7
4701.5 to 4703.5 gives 12.9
